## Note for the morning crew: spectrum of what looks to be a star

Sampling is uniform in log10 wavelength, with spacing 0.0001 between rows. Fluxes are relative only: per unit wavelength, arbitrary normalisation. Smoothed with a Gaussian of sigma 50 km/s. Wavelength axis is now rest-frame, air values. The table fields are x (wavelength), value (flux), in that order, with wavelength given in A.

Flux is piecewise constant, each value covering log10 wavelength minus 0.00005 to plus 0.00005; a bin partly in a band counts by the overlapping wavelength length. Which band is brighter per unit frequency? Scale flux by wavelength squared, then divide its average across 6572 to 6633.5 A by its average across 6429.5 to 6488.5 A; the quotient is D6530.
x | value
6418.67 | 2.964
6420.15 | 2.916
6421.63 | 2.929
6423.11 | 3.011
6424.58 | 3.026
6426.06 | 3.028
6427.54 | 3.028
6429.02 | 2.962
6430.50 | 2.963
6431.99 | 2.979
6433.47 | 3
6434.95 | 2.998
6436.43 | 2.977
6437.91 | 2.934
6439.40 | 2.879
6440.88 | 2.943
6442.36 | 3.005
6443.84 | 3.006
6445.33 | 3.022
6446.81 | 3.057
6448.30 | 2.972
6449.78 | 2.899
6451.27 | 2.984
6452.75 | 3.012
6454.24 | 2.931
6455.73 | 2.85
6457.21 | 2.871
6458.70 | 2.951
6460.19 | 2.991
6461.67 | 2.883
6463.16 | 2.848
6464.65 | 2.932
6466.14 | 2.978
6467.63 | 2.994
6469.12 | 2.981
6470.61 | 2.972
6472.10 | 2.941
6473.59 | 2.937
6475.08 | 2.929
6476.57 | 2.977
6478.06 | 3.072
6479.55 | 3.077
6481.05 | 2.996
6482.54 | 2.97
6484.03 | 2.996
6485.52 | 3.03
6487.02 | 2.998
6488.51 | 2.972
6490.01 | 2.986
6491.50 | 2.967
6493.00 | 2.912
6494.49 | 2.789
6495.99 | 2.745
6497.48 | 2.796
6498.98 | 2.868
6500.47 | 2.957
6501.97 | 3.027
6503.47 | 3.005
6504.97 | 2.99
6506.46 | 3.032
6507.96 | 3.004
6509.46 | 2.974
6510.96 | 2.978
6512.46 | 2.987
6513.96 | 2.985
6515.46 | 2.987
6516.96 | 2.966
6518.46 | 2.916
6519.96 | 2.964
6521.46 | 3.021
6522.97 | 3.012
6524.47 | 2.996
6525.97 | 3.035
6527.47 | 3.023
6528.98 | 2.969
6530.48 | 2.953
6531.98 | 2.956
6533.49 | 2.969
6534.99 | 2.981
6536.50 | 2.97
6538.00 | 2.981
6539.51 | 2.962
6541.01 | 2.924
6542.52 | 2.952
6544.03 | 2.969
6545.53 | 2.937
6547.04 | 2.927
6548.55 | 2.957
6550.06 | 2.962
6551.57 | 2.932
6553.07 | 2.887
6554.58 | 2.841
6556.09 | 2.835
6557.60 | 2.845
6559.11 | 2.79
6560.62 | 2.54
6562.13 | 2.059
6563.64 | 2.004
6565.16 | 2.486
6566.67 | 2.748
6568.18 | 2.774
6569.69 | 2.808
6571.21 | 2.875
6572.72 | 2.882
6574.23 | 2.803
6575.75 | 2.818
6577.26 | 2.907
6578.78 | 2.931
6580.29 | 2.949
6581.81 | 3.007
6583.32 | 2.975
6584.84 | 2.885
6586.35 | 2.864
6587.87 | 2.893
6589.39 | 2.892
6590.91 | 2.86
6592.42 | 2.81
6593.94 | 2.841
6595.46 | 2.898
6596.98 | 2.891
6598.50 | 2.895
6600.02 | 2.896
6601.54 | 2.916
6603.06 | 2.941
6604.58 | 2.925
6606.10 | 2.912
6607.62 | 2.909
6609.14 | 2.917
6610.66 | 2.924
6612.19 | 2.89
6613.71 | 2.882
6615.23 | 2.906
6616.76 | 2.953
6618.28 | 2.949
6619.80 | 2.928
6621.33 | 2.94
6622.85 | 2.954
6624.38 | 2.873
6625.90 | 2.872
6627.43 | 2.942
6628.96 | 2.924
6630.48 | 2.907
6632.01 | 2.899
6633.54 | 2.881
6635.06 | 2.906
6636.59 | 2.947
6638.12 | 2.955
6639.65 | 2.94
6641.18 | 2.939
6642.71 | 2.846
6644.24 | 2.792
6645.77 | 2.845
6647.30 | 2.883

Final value 1.02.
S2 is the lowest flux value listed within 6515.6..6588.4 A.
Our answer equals 2.004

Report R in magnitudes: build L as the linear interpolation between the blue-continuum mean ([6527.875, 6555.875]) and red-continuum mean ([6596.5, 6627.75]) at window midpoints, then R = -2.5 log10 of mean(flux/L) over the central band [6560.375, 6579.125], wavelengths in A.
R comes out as 0.11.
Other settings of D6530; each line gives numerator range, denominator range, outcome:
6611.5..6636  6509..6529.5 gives 1.01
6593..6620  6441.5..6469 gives 1.03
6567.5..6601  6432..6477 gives 1.01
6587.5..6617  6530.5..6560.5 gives 1.01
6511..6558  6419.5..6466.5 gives 1.03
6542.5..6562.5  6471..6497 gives 0.98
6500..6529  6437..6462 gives 1.03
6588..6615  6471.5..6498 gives 1.02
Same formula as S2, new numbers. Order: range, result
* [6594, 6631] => 2.872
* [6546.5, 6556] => 2.841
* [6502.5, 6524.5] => 2.916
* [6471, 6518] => 2.745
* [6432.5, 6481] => 2.848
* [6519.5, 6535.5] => 2.953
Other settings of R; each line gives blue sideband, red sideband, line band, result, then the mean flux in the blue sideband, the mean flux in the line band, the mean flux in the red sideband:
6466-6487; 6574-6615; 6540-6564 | 0.055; 2.99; 2.79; 2.9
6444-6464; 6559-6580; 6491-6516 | -0.042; 2.95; 2.94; 2.68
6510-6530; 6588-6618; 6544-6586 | 0.054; 2.99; 2.8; 2.9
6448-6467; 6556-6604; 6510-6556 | -0.042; 2.93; 2.96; 2.8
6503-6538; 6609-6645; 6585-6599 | 0.024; 2.99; 2.87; 2.91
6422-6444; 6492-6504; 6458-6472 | -0.004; 2.98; 2.95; 2.89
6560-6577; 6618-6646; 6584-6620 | -0.048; 2.63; 2.9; 2.91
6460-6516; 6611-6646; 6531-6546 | -0.008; 2.96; 2.96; 2.91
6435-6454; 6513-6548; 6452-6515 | 0.007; 2.97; 2.95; 2.97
